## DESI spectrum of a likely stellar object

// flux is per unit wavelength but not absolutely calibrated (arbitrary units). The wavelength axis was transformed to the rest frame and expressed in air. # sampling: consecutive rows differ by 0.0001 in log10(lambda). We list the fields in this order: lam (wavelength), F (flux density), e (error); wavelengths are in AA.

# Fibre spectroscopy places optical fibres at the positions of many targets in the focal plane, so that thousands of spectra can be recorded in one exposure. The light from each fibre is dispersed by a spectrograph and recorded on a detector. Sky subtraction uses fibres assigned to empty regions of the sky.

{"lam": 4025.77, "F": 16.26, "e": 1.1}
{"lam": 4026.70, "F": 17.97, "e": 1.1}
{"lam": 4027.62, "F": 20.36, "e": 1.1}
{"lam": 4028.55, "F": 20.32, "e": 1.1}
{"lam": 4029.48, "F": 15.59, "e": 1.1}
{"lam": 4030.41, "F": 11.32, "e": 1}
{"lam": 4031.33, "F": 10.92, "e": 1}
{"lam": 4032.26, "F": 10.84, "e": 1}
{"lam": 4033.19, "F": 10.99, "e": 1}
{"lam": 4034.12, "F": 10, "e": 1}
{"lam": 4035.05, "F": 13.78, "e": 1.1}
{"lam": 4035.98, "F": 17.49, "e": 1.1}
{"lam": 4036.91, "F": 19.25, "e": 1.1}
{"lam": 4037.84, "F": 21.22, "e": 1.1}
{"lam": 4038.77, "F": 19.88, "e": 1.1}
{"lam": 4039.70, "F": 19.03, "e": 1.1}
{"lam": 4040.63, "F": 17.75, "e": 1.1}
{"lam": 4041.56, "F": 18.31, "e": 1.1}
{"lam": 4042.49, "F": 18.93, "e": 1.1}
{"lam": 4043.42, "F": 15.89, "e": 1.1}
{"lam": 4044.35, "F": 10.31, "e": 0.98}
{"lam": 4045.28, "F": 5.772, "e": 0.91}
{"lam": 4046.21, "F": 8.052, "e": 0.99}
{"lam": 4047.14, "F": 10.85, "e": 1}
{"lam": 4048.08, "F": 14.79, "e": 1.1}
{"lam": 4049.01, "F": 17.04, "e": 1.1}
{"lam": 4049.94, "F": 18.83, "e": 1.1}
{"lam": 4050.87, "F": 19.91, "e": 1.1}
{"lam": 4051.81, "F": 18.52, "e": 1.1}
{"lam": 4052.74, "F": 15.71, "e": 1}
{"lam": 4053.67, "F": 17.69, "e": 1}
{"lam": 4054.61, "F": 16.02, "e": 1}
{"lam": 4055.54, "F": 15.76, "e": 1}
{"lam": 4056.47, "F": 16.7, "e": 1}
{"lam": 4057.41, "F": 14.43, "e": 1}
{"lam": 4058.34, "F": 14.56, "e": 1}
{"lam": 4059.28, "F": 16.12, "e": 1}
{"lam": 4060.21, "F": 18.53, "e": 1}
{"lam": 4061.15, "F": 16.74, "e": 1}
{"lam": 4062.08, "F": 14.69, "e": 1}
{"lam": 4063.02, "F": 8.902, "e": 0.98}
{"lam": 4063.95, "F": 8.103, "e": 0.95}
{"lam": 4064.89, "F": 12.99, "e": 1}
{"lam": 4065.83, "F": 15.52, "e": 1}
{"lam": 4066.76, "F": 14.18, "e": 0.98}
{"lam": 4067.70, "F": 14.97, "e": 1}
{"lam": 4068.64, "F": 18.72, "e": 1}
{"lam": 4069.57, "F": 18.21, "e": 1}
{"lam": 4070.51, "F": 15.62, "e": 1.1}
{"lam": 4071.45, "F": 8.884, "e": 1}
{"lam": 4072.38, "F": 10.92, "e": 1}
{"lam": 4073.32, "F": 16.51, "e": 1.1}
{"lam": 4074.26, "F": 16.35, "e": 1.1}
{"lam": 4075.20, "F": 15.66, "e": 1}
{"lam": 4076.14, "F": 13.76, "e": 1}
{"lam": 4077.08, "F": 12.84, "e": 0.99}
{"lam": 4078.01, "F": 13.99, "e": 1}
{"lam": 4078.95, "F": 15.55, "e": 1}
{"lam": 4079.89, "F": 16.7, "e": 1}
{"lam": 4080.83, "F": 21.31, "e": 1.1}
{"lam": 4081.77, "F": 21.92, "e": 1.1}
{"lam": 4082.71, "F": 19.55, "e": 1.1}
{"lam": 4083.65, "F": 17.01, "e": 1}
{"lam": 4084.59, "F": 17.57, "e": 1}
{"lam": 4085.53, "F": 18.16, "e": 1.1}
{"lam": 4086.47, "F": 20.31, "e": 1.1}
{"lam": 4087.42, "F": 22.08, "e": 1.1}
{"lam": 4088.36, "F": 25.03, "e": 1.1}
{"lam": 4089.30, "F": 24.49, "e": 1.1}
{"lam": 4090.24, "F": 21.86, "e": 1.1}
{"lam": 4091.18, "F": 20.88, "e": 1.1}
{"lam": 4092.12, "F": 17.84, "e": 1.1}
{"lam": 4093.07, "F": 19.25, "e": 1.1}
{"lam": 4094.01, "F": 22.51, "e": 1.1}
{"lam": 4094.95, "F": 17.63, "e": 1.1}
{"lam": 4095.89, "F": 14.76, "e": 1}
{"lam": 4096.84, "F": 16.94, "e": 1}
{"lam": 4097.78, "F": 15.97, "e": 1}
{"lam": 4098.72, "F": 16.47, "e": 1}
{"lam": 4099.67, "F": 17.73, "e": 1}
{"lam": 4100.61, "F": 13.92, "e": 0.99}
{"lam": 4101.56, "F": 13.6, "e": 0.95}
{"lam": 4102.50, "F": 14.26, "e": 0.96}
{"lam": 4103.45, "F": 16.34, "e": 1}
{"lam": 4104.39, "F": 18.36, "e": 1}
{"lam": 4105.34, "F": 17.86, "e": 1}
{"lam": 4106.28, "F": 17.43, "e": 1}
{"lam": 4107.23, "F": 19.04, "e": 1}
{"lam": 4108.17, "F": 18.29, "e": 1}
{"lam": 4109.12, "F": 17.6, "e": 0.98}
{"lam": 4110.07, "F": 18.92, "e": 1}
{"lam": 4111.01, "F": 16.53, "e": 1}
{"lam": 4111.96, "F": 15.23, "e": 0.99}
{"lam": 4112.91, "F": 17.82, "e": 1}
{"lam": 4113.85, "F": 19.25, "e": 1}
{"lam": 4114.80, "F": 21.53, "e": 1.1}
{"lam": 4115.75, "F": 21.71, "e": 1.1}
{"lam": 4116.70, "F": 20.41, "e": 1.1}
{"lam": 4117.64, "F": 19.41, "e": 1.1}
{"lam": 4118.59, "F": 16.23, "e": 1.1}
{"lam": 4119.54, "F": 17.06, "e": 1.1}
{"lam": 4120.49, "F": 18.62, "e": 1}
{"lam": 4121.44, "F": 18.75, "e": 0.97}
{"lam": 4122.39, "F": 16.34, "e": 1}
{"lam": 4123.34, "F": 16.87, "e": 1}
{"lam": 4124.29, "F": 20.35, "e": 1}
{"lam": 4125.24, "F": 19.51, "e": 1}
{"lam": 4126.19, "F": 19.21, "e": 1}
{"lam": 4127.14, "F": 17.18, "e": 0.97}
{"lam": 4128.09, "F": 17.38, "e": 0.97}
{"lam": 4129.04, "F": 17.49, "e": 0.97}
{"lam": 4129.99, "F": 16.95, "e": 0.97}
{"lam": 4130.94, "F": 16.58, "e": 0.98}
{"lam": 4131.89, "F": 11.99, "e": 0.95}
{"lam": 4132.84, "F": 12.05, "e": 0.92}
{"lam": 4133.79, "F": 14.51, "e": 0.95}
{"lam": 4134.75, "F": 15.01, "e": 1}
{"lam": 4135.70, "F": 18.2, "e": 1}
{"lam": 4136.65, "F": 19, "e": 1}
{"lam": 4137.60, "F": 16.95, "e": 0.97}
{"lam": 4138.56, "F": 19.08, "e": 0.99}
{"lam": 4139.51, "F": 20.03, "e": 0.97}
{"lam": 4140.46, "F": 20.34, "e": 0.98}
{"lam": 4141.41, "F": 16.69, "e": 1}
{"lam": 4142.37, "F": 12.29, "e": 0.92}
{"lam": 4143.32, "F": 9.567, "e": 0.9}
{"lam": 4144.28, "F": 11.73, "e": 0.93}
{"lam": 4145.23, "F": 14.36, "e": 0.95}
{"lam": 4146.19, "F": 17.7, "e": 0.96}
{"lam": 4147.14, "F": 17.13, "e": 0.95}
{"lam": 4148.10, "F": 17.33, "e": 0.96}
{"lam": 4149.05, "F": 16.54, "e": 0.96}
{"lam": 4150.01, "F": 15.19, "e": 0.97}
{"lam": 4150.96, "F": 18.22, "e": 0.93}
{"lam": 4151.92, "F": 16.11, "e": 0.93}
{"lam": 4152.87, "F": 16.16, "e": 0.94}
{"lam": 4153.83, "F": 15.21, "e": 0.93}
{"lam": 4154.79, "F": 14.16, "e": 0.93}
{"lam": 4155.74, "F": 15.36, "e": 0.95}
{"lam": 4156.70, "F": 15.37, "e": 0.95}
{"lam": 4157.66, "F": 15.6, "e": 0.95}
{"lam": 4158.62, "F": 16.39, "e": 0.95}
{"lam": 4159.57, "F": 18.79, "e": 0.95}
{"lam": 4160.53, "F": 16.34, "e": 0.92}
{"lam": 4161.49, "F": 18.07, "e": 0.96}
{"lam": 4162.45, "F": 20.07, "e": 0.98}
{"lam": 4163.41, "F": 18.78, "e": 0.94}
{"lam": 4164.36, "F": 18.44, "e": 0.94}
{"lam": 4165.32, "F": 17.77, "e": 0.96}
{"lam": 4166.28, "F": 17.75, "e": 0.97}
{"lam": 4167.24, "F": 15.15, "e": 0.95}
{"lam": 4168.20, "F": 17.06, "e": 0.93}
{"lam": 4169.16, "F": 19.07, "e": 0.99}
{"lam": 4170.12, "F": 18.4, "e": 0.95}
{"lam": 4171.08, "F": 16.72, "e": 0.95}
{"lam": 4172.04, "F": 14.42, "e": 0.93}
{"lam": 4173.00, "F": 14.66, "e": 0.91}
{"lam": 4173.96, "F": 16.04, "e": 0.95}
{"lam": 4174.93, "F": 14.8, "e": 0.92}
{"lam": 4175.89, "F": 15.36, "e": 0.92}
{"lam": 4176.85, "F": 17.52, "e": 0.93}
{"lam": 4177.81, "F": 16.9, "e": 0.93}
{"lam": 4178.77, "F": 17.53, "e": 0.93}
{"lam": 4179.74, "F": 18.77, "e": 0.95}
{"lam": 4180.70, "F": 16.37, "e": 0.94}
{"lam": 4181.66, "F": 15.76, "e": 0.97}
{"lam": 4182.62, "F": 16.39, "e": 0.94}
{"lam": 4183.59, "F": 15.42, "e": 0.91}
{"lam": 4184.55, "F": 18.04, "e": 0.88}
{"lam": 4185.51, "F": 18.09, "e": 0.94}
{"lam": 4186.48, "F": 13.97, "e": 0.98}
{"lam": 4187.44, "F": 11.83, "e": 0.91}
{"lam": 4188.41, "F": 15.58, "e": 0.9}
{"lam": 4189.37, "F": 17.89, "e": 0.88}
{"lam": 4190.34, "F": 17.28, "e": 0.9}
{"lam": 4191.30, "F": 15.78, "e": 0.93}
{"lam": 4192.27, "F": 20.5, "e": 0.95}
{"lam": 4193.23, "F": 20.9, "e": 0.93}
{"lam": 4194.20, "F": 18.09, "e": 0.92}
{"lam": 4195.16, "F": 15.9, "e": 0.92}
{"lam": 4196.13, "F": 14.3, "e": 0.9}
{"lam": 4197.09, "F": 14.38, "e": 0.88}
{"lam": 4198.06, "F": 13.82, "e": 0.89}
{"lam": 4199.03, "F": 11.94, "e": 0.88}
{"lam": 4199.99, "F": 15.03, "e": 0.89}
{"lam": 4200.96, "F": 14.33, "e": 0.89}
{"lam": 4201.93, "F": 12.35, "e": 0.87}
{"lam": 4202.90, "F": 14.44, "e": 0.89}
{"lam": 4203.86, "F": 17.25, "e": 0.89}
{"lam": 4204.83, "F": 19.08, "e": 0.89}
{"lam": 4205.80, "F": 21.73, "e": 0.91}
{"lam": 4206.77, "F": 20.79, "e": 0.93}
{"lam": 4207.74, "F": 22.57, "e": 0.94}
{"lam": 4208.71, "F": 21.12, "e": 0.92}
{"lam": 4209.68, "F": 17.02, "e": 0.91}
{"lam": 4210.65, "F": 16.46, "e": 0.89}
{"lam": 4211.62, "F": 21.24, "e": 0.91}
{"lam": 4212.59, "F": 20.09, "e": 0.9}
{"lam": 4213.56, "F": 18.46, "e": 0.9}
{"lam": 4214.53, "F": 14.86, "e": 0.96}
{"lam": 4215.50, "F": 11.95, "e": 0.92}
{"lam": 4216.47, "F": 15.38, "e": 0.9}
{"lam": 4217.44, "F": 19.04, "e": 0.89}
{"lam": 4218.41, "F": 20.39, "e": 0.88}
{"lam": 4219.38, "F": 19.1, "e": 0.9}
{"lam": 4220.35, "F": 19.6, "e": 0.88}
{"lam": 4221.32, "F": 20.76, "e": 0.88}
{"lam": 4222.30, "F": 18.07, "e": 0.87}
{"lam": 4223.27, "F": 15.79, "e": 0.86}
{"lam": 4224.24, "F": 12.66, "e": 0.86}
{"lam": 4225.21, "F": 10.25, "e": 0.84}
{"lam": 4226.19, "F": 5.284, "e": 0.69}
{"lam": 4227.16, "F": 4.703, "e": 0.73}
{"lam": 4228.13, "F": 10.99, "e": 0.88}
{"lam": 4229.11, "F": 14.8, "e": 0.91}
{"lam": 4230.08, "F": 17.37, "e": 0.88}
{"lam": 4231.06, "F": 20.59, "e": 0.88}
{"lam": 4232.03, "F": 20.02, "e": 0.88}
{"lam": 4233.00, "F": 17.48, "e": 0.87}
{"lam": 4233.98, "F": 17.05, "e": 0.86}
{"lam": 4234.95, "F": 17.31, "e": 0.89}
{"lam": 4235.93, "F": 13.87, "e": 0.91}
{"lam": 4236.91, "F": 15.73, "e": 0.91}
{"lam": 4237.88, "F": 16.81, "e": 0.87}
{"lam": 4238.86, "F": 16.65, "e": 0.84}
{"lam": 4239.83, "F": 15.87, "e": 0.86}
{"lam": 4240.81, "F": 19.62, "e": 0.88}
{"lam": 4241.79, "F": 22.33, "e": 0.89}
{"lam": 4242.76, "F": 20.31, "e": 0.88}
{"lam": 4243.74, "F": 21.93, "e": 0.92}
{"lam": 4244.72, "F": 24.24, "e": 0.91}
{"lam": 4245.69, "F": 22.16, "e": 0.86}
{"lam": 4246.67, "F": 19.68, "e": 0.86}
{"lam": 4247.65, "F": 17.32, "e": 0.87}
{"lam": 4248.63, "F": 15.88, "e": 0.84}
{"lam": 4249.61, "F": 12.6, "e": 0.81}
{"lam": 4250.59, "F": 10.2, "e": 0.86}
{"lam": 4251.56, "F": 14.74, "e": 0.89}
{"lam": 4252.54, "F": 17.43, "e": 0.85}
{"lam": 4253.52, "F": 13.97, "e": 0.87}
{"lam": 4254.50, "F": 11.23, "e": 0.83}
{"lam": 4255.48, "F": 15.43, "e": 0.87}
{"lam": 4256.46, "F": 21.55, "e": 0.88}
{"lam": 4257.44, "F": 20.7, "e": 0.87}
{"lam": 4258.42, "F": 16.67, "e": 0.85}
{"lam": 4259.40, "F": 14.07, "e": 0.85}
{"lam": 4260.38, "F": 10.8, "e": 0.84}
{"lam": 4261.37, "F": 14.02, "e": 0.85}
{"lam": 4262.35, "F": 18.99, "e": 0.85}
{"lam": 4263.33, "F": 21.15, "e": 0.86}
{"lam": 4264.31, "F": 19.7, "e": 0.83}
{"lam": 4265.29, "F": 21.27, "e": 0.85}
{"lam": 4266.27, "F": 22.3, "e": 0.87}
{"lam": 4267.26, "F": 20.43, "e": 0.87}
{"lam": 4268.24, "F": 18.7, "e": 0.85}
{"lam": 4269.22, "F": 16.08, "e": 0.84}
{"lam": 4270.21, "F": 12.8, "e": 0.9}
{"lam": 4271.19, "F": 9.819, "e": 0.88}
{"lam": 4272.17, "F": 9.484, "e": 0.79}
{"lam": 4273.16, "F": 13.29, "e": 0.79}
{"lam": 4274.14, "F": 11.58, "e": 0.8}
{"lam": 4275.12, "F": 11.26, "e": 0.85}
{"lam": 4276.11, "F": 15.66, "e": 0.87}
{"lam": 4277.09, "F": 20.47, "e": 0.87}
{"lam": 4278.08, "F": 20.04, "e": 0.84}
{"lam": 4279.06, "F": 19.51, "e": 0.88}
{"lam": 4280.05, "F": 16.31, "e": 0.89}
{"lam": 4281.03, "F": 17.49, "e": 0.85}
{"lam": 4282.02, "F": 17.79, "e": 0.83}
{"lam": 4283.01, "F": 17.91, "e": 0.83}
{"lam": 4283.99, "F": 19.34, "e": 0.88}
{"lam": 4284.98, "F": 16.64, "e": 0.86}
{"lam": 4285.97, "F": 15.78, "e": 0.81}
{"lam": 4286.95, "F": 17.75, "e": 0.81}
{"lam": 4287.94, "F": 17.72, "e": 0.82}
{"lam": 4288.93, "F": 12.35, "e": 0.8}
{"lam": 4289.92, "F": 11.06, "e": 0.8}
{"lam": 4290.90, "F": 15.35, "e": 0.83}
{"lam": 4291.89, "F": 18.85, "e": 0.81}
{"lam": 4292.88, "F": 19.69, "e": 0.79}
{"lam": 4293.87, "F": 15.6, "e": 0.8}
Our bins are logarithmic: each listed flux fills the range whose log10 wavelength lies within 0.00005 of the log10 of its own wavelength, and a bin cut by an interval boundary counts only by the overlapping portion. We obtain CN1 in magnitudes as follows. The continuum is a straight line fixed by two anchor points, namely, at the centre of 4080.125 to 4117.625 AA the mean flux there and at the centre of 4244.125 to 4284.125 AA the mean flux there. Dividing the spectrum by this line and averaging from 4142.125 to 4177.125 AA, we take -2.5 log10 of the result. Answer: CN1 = 0.11 mag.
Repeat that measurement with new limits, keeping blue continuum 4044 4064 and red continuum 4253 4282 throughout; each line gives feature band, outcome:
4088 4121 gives -0.213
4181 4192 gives -0.025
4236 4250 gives -0.148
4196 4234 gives -0.025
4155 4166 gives -0.119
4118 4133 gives -0.131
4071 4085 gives -0.077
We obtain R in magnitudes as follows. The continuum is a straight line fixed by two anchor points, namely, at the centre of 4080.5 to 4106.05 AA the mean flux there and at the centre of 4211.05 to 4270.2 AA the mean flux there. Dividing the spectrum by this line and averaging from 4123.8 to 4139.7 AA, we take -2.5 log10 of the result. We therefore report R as 0.07 mag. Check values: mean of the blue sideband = 18.6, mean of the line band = 17.1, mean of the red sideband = 16.9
